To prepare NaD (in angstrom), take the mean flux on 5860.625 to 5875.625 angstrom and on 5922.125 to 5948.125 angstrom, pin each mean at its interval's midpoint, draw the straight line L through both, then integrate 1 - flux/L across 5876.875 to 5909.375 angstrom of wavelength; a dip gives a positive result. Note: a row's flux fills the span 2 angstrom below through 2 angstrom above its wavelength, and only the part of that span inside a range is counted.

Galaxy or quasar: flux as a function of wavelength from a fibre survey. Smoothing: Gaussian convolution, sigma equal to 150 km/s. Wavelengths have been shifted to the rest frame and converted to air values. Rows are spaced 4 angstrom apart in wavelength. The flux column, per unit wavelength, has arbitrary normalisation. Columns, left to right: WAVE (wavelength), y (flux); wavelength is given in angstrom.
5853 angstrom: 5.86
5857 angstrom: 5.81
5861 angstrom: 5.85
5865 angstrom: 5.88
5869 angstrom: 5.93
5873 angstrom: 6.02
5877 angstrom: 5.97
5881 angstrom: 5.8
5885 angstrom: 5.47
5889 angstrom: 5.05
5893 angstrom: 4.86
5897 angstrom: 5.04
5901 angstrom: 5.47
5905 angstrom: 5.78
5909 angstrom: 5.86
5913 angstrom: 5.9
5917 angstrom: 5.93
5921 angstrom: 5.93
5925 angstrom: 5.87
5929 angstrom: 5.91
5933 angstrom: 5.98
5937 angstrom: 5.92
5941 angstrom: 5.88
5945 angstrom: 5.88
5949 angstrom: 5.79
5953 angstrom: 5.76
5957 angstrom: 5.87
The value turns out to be 2.7 angstrom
